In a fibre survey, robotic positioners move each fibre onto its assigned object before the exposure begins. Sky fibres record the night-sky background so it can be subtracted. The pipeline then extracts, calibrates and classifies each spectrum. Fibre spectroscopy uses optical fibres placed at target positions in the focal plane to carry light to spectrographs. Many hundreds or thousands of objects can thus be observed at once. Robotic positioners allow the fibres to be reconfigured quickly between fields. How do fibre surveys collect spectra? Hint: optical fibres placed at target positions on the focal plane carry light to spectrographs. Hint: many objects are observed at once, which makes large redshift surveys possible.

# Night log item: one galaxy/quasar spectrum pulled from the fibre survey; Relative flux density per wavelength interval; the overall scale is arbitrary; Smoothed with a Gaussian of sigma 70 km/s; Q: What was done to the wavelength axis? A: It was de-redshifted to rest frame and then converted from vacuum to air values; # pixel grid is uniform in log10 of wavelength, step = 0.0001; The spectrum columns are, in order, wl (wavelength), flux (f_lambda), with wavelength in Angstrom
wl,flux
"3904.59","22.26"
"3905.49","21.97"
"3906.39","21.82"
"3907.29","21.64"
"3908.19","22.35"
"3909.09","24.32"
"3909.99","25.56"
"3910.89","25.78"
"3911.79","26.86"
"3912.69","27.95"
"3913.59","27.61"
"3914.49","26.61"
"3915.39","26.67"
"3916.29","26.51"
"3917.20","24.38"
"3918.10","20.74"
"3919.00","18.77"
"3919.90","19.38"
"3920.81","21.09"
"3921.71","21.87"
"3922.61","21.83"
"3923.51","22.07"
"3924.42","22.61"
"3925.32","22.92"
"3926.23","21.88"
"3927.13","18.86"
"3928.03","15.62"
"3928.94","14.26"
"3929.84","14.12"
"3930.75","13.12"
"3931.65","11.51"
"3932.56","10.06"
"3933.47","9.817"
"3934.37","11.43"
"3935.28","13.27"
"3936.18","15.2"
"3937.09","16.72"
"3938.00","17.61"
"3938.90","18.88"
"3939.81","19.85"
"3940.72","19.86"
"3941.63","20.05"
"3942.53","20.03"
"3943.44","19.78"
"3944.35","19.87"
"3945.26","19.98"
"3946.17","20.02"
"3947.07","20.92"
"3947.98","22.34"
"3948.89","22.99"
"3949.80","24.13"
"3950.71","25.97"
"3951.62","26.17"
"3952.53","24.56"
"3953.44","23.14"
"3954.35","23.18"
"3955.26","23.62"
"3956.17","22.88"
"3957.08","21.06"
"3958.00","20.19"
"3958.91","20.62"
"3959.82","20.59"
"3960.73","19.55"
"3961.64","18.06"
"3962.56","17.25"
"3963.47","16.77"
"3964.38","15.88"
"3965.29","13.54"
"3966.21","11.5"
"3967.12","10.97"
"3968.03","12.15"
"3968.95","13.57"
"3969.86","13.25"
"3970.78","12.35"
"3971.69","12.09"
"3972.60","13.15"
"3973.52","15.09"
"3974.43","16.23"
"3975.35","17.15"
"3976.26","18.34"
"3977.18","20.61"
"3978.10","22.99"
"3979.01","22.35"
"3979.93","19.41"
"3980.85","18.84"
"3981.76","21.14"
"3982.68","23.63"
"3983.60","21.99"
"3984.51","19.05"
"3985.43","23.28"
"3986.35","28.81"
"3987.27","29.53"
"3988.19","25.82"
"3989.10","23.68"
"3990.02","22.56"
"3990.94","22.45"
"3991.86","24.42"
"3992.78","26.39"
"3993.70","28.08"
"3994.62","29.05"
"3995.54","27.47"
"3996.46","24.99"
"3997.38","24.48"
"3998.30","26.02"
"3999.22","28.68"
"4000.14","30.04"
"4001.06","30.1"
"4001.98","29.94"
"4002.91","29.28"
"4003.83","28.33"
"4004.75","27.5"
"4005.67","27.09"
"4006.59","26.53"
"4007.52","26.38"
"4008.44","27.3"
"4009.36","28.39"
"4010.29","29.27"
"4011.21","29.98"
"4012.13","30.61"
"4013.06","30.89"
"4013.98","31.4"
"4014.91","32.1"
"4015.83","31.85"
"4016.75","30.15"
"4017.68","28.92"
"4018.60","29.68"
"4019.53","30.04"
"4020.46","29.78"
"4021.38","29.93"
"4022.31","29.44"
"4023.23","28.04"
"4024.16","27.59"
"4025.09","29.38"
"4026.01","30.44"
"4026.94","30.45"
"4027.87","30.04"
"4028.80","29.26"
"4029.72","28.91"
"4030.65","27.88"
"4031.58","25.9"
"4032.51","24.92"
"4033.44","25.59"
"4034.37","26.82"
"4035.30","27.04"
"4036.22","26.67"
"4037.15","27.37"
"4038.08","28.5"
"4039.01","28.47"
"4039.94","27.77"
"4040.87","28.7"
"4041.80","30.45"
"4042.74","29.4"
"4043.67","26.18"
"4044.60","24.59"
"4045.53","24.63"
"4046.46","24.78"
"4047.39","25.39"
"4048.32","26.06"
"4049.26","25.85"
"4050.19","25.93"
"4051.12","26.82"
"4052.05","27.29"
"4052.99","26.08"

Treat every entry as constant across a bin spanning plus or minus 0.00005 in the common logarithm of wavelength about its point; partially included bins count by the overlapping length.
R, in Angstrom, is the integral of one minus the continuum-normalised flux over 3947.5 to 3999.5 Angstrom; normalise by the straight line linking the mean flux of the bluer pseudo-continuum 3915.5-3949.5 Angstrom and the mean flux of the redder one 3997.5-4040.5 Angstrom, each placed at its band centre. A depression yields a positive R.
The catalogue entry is 5.60 Angstrom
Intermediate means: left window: 18.8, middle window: 20.9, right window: 28.7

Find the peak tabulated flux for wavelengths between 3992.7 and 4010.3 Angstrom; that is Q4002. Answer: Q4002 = 30.1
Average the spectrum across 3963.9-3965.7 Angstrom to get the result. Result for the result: 14.8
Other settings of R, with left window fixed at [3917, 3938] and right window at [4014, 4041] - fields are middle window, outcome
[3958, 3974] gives 4.75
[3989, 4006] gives -1.07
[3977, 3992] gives 0.55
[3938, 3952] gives -1.34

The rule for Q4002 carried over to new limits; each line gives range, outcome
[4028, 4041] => 29.26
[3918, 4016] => 32.1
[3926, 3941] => 21.88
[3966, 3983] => 23.63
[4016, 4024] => 30.15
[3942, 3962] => 26.17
